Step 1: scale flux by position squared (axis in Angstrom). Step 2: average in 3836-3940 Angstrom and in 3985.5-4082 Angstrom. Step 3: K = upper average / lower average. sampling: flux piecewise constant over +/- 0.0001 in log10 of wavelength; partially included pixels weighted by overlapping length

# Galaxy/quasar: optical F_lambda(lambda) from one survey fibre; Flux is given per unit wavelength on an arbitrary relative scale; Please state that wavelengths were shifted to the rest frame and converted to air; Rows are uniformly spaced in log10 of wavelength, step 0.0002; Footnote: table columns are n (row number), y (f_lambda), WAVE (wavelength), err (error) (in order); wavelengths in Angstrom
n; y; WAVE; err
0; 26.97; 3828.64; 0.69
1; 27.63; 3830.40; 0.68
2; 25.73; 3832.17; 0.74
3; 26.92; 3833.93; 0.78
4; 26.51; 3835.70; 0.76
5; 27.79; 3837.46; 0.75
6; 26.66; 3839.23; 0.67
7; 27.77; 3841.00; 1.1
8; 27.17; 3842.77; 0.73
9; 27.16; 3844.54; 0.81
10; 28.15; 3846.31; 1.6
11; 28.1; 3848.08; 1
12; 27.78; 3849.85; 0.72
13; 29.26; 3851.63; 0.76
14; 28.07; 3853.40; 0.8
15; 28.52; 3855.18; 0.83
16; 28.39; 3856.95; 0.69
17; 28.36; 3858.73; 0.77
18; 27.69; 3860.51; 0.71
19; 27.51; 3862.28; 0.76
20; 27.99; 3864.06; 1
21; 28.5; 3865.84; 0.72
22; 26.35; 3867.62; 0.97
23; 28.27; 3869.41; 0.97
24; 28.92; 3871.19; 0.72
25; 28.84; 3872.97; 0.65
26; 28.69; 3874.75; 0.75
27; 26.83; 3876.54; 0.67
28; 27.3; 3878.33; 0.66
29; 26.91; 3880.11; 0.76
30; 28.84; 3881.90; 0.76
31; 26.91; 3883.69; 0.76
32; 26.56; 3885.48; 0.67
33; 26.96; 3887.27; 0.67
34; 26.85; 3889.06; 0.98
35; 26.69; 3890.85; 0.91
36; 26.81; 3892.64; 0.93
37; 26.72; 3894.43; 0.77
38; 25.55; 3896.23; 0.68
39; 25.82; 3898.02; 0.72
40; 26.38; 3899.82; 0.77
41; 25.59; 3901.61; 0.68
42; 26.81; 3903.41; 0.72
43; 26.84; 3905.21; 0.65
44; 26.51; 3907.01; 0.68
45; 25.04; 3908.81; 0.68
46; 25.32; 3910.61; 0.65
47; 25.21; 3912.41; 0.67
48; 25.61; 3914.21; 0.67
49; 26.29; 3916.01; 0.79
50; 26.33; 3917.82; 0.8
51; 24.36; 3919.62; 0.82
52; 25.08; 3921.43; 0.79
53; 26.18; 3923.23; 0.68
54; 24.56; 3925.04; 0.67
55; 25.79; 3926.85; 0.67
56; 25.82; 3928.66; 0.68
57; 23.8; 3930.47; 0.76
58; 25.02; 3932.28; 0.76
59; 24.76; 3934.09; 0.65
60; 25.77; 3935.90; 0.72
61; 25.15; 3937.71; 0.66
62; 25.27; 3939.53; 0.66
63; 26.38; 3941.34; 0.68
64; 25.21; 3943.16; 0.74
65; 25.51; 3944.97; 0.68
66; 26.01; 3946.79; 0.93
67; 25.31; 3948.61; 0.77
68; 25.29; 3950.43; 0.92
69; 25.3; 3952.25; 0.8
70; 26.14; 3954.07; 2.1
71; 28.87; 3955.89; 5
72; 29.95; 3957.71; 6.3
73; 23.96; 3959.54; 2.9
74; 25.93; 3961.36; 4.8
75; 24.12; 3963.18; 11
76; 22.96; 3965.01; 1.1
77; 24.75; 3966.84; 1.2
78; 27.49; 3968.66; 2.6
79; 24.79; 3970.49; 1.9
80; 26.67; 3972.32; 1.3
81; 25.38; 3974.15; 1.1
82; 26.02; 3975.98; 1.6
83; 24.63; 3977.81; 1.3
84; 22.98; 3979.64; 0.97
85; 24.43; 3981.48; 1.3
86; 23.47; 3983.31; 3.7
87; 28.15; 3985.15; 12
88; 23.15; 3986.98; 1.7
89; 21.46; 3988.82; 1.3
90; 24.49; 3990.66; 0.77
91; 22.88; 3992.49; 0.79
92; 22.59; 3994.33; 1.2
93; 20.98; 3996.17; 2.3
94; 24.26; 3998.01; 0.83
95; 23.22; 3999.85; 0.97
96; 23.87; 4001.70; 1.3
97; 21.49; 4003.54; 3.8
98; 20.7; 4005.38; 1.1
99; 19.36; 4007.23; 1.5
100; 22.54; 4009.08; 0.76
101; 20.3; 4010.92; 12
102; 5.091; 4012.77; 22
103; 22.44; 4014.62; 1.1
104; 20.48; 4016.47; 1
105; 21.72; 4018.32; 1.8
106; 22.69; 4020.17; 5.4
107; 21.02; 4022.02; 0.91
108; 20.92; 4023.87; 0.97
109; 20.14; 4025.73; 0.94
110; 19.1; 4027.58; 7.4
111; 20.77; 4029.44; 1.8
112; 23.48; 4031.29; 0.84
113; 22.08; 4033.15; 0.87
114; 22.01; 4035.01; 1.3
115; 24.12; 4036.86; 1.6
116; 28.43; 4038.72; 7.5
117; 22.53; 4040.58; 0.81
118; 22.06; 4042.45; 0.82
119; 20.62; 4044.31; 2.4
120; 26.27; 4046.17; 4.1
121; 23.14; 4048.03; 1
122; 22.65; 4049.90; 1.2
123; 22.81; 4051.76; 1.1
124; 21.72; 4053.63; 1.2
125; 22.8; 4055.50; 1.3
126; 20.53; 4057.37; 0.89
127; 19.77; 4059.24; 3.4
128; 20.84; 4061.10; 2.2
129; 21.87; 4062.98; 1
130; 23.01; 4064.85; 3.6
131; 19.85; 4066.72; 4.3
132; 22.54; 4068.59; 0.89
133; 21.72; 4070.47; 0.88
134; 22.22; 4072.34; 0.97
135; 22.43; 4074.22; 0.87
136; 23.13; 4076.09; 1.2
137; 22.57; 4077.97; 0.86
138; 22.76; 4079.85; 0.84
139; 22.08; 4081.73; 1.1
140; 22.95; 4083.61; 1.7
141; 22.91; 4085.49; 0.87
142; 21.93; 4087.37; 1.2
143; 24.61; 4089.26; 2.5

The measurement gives 0.88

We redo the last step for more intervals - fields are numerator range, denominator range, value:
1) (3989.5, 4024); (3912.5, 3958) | 0.85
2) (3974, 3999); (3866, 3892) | 0.92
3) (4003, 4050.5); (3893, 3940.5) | 0.88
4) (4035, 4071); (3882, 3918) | 0.92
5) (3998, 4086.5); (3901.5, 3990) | 0.90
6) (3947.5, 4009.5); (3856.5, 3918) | 0.95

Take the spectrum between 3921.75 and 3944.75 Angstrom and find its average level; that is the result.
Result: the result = 25.3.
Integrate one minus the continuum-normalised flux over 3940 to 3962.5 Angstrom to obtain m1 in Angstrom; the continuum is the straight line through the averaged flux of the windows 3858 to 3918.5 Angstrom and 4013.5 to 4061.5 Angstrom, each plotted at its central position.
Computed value -1.1 Angstrom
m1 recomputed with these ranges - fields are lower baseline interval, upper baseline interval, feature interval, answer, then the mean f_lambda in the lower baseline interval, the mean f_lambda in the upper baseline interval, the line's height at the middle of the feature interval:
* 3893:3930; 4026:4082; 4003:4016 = 2.5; 25.8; 22.3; 23.4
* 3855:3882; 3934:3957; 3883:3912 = 0.9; 28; 25.8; 27.2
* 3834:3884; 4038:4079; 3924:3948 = 0.4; 27.8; 22.4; 25.7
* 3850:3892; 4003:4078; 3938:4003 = -2.0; 27.8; 21.6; 24.1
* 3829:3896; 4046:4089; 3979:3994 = 0.3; 27.5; 22.2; 24.3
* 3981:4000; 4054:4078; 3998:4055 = 2.6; 23.6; 21.8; 22.7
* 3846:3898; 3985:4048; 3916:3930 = 0.1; 27.6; 21.9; 25.6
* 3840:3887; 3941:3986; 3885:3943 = 2.0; 27.9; 25.6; 26.7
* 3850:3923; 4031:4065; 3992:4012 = 1.7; 27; 22.6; 23.9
